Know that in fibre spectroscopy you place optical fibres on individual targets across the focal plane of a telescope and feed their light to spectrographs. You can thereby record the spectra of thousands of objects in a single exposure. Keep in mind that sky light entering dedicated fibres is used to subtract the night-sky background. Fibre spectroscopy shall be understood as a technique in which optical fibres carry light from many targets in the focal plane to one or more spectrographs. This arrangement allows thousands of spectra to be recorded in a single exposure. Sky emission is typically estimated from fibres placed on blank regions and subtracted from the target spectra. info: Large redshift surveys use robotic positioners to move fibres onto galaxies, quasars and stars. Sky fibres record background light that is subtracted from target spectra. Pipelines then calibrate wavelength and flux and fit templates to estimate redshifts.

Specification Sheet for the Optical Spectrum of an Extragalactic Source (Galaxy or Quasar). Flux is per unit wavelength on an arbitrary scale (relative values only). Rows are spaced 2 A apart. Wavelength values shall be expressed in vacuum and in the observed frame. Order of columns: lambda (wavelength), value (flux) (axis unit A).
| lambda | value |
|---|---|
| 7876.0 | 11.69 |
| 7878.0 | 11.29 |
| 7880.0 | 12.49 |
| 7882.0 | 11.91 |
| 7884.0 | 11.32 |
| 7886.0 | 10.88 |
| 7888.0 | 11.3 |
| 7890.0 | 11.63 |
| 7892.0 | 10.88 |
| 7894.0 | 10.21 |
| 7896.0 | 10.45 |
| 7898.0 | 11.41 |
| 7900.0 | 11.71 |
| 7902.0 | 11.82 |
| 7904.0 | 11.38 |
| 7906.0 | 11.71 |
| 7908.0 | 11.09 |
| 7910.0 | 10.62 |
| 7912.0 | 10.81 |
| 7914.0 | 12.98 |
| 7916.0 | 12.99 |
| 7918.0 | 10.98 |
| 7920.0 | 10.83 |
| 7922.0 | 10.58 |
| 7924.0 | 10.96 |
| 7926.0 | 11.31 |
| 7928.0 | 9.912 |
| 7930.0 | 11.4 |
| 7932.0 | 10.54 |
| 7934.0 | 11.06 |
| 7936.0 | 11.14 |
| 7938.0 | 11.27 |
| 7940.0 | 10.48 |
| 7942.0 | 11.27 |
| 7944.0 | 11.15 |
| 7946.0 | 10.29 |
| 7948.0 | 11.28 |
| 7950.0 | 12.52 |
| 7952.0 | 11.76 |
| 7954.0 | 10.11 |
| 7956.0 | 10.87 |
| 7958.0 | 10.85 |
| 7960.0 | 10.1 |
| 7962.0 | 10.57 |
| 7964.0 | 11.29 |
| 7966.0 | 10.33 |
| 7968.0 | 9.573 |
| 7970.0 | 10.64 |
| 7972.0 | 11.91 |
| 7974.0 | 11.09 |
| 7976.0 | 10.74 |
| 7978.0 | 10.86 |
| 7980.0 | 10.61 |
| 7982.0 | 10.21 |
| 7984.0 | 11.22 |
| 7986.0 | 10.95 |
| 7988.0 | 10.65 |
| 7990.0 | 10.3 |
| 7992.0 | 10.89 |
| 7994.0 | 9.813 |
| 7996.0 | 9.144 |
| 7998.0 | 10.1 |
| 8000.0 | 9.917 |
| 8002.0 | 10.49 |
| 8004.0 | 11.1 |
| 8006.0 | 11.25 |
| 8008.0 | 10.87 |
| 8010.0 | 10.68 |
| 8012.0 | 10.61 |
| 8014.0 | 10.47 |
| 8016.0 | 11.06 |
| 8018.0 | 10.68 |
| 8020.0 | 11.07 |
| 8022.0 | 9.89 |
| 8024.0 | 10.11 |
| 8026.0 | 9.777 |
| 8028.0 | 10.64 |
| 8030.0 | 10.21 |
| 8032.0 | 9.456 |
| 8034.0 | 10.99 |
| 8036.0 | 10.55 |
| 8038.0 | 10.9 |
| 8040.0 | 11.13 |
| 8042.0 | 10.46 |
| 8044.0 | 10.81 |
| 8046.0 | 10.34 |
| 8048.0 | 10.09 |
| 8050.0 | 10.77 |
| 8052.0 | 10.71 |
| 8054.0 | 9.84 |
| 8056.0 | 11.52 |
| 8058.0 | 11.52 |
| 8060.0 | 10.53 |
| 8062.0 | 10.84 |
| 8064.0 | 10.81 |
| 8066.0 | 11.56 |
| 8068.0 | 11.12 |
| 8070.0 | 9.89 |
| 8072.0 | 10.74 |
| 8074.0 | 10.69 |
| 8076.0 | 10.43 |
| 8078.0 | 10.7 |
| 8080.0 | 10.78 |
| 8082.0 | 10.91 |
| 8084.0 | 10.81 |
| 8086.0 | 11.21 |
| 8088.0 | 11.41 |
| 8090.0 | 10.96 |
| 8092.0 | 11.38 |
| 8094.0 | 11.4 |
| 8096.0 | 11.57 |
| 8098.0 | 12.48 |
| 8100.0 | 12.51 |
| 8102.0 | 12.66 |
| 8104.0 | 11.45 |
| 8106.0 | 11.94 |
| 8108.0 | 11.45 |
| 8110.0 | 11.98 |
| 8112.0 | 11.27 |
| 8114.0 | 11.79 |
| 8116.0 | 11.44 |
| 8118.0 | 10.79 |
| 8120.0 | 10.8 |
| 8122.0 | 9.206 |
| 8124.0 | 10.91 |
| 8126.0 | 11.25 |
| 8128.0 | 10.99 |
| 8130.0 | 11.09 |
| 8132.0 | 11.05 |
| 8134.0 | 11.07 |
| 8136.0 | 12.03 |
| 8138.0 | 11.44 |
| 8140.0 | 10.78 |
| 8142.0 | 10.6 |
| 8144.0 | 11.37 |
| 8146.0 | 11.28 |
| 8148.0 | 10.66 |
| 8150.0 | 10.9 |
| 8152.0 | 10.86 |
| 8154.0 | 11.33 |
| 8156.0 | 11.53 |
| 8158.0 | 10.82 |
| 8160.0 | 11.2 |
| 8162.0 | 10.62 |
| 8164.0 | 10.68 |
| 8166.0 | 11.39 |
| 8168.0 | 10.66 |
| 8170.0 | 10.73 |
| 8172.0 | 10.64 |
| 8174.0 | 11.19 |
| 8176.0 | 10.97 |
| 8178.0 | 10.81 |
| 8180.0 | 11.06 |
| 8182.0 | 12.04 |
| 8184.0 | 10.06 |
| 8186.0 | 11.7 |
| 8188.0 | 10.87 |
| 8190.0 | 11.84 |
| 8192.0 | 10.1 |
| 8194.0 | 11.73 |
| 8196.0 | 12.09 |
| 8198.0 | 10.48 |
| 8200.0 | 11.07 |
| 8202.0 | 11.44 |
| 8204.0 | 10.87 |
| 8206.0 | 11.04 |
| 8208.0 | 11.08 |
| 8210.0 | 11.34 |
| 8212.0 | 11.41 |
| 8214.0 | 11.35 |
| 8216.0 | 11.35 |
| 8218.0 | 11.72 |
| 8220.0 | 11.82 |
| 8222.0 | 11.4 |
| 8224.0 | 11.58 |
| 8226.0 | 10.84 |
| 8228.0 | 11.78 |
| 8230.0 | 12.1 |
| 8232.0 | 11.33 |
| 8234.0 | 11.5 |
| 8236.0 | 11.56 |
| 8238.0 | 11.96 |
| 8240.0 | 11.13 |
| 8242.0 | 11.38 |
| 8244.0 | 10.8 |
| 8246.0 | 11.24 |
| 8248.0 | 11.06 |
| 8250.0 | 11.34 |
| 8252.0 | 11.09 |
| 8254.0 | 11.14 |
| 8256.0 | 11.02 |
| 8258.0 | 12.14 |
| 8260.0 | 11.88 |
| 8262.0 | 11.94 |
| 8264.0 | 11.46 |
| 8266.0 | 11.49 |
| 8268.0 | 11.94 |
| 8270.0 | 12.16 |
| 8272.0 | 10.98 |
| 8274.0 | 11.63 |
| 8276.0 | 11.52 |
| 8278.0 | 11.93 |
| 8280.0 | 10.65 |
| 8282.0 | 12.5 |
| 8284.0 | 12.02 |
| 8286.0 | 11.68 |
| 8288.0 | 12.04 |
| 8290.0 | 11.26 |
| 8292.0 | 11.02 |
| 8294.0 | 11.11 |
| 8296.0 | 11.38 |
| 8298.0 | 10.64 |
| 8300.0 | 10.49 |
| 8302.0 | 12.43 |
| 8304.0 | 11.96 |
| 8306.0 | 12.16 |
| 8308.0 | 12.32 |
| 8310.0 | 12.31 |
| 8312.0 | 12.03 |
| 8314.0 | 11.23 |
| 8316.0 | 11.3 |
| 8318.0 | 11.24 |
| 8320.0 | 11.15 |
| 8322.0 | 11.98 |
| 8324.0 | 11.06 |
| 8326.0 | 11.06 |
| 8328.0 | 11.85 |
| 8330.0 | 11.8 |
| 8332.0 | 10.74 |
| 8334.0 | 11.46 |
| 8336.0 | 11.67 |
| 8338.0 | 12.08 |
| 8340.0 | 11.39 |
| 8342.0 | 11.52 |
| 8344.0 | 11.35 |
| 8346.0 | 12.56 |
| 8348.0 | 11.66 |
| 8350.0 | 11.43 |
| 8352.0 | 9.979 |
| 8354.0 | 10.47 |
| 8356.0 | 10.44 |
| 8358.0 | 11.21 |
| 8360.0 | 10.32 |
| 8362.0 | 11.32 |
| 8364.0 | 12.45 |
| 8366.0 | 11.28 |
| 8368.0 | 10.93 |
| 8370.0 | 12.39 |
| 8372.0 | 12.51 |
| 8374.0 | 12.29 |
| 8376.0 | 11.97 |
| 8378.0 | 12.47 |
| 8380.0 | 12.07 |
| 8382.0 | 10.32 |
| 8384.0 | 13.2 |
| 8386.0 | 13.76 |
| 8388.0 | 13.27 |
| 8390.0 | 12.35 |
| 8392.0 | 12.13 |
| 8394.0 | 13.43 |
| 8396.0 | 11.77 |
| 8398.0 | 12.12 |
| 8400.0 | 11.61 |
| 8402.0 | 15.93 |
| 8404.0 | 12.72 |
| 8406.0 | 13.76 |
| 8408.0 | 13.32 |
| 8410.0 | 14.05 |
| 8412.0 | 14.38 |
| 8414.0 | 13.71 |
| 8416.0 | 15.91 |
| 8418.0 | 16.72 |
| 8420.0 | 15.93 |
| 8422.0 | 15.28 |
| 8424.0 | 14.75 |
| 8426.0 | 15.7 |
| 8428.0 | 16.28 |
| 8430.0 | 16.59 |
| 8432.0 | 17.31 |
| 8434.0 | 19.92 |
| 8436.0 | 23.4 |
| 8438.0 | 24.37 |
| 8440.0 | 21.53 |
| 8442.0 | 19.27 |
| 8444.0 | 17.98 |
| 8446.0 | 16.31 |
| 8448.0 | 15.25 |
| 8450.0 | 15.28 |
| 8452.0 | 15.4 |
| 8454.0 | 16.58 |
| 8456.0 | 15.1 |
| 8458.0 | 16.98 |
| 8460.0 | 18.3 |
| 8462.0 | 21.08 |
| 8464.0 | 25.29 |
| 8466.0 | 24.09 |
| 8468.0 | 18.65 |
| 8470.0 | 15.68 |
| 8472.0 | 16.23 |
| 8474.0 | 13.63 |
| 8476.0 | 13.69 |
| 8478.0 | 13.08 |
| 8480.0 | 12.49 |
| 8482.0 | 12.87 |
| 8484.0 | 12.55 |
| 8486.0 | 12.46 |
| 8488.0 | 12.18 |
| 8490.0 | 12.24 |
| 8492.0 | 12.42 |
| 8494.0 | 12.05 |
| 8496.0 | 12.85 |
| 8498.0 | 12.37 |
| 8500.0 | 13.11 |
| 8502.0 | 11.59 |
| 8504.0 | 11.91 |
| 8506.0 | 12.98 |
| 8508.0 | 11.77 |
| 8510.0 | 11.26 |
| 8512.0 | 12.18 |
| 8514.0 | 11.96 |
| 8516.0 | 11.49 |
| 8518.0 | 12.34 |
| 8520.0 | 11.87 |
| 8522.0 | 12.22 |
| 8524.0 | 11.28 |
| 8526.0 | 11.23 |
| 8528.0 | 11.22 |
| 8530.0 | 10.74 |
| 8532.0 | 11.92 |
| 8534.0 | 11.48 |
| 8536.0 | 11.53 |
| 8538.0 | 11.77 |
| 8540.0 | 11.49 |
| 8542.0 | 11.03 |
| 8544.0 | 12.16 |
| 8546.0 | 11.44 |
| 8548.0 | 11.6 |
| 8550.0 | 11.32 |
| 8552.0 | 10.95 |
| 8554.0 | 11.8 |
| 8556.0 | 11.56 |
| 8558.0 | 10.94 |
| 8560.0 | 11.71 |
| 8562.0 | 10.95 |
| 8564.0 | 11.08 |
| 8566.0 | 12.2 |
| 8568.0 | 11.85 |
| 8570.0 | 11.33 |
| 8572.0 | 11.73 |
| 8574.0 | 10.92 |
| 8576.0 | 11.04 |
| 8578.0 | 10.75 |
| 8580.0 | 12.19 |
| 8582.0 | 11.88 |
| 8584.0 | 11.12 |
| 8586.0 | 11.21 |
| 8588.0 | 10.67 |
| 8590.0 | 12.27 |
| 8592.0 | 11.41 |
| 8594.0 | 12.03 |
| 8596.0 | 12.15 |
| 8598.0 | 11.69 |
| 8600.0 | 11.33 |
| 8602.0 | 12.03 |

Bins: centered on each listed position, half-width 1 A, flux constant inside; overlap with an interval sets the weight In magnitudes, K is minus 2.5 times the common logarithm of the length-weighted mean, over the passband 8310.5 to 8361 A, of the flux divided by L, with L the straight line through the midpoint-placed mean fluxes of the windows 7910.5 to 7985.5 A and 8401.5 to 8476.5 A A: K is 0.36 mag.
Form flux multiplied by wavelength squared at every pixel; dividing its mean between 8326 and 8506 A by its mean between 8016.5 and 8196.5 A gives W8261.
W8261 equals 1.38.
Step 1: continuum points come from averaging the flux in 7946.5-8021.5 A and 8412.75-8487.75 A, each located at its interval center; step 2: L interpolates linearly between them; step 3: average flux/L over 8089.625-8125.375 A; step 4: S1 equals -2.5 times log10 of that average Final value 0.08 mag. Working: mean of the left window 10.7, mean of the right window 16.9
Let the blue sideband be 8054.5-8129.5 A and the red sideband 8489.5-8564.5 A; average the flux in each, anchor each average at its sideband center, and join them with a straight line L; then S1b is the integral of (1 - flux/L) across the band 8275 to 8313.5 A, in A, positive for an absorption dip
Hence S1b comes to -0.7 A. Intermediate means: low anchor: 11.2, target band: 11.6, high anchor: 11.7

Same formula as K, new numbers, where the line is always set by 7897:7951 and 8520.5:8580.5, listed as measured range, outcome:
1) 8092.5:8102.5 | -0.07 mag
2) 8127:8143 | 0.02 mag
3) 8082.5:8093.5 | 0.01 mag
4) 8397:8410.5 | -0.17 mag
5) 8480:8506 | -0.09 mag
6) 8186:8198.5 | 0.01 mag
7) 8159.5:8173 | 0.05 mag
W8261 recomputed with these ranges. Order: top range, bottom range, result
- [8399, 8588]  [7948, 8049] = 1.47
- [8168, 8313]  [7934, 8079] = 1.13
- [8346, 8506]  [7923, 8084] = 1.49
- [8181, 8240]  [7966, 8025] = 1.13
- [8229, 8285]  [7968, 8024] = 1.16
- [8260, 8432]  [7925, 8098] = 1.24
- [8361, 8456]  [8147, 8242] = 1.38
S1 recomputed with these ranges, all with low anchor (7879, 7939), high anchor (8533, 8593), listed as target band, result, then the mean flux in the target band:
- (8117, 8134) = 0.05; 10.8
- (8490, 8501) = -0.10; 12.5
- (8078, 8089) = 0.03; 11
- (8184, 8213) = 0.02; 11.2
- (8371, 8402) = -0.10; 12.5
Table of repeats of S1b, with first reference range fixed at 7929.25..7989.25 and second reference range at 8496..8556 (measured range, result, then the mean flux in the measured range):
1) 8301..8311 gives -0.7 A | 12.2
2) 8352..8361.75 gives 0.8 A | 10.6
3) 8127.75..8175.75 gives 0.6 A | 11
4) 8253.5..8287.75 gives -0.9 A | 11.7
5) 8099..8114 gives -1.1 A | 11.9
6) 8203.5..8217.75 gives 0.0 A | 11.2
